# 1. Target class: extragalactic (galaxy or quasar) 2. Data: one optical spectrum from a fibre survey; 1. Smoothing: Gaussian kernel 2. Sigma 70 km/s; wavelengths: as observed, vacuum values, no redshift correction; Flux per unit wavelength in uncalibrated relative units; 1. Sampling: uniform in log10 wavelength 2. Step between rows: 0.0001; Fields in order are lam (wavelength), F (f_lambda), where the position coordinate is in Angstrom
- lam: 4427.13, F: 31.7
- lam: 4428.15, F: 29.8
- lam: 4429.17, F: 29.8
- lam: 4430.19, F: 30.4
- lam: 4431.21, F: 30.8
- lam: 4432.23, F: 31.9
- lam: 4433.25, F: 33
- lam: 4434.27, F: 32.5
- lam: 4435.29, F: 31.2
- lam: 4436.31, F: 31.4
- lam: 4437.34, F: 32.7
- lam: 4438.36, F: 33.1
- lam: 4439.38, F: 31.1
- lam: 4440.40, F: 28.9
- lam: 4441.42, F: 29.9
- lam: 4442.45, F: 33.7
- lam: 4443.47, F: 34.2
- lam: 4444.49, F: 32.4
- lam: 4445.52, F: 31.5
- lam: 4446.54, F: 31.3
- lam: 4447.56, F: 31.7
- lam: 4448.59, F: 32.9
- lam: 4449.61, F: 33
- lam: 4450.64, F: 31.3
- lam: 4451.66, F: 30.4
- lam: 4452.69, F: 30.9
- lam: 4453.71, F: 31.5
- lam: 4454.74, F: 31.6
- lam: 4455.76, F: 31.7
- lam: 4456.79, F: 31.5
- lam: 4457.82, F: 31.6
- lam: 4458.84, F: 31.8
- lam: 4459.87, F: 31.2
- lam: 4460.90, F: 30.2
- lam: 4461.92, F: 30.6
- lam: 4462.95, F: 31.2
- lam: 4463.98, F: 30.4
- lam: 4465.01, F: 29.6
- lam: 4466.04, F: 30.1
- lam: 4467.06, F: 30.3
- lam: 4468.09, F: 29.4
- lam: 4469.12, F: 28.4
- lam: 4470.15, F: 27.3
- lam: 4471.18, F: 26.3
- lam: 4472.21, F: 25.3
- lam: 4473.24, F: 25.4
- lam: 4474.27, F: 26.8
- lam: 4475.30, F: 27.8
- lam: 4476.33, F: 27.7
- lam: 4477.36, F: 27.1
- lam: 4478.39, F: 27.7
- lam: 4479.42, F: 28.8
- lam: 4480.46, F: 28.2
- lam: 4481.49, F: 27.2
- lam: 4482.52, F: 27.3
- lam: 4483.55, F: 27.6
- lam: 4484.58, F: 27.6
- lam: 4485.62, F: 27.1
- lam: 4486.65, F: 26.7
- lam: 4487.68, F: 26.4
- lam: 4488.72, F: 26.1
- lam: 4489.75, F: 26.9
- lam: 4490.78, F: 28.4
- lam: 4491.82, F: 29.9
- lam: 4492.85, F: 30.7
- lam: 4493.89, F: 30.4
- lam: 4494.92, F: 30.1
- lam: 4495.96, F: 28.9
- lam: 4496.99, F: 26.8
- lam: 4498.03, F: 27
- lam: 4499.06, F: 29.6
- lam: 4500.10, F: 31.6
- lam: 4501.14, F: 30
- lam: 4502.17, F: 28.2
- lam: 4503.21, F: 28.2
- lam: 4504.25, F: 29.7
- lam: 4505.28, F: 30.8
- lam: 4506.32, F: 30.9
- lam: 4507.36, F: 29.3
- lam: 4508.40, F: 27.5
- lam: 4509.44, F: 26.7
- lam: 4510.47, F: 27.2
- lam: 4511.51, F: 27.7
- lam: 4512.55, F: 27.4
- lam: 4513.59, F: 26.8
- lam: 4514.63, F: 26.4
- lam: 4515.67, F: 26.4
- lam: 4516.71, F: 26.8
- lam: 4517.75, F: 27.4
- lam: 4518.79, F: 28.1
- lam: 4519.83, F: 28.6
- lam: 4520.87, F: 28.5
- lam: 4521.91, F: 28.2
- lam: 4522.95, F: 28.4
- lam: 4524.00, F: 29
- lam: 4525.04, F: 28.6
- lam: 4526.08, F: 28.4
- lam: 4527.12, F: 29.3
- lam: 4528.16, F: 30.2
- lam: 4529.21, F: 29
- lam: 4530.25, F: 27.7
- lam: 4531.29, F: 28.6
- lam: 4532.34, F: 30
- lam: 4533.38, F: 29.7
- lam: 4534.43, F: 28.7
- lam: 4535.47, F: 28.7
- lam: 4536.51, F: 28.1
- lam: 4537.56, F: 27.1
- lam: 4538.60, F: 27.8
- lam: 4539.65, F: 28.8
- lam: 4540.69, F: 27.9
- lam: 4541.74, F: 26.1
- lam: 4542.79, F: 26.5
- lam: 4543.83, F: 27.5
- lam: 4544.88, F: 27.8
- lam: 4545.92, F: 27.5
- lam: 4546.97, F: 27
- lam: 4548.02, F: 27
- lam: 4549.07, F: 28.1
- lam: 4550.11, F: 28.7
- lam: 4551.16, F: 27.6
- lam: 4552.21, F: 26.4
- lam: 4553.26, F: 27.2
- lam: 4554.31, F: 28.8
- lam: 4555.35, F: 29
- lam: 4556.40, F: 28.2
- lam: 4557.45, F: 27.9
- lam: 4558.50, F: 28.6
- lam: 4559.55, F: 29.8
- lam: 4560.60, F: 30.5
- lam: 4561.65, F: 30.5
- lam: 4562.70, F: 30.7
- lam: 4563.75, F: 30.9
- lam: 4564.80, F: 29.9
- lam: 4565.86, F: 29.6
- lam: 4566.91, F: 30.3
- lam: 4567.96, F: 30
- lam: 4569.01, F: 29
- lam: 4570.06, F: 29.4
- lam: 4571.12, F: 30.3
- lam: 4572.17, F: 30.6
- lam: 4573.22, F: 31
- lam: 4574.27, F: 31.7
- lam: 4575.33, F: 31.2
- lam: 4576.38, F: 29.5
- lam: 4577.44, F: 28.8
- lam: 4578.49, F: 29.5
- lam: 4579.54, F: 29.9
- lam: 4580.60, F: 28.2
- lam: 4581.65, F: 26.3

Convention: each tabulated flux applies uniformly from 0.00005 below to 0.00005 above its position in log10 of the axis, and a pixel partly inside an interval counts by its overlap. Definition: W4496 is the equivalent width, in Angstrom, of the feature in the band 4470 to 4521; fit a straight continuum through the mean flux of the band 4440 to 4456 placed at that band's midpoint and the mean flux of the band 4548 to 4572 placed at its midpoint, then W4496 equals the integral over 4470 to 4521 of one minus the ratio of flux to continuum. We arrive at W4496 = 4.43 Angstrom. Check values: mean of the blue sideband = 31.7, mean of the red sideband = 29.1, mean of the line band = 27.9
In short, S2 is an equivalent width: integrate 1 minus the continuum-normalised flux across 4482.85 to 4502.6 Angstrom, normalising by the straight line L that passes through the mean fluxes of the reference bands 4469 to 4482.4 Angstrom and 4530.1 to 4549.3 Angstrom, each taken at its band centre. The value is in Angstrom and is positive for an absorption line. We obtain -0.74 Angstrom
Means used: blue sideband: 27.2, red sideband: 27.9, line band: 28.4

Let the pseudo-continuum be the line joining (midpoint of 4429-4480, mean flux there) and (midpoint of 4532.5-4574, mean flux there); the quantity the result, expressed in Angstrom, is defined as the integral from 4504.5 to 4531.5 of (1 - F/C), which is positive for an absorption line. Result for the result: 1.0 Angstrom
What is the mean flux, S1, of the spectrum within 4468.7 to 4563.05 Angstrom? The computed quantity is 28.1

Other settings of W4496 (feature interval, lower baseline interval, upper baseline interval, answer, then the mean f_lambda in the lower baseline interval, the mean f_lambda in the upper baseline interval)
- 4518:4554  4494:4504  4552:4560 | 0.5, 29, 28.3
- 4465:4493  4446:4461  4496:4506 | 2.3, 31.5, 29.1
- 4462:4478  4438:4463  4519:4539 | 1.3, 31.6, 28.7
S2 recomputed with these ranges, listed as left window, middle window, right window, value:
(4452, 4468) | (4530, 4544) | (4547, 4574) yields 0.7 Angstrom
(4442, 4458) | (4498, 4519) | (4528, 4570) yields 1.2 Angstrom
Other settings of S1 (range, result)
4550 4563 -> 28.7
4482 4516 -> 28.3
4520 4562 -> 28.3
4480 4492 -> 27.4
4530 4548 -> 27.9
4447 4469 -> 31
